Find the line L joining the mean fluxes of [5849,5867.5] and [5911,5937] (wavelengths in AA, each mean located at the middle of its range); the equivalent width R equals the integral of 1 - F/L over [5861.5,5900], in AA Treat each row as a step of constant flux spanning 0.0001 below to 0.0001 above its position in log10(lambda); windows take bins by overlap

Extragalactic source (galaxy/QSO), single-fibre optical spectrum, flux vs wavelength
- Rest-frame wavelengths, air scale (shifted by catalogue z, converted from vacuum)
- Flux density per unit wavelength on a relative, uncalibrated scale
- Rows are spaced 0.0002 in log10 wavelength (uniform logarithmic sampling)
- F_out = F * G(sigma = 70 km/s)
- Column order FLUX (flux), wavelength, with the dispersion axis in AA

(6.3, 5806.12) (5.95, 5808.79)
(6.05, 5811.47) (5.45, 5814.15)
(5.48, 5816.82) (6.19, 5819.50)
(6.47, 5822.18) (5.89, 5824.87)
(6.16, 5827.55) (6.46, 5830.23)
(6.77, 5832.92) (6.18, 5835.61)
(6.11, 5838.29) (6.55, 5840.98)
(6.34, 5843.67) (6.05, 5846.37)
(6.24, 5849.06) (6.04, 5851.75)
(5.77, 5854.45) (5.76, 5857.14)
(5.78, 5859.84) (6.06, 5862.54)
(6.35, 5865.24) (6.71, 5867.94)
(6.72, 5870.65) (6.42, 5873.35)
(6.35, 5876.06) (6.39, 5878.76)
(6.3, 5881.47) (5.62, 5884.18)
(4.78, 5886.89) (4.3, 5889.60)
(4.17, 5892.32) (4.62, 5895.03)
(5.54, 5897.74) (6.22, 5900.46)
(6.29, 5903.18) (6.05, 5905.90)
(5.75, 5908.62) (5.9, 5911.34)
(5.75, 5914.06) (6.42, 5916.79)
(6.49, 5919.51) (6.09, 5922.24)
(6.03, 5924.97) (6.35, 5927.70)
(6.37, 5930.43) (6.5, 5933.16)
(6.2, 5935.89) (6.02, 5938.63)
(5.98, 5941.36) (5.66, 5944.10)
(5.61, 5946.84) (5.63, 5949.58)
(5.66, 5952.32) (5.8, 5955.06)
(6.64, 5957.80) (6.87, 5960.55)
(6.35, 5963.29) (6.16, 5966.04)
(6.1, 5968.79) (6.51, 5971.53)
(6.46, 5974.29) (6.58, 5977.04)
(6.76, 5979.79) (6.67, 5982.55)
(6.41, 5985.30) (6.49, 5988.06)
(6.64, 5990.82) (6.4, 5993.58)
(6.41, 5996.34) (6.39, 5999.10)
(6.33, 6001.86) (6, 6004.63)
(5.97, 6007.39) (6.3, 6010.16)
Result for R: 2.2 AA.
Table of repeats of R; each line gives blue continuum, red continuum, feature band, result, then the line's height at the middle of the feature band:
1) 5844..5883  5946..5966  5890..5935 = 2.0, 6.15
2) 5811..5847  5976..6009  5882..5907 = 3.8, 6.26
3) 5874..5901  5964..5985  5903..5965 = -1.3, 5.98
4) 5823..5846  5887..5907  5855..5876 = -1.7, 5.79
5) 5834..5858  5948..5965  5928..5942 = -0.2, 6.15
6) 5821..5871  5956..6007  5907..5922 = 0.6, 6.33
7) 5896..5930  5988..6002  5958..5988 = -0.7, 6.35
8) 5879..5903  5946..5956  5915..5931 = -2.2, 5.5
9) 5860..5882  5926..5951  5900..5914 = 0.4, 6.2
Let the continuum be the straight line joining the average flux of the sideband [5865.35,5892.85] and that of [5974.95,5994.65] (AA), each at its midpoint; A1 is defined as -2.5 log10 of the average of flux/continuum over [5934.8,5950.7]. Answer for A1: 0.08 mag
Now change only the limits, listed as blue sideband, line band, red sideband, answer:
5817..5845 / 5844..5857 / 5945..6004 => 0.045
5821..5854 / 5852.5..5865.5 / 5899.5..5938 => 0.057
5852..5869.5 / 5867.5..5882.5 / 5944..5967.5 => -0.069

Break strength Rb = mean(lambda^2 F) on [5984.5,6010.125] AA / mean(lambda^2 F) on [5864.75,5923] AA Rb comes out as 1.12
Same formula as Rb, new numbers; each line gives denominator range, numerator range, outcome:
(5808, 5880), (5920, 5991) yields 1.05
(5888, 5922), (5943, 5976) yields 1.11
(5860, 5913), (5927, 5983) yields 1.10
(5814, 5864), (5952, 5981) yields 1.09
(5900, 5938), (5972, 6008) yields 1.07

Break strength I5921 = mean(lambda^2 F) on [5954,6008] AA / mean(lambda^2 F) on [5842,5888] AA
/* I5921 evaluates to 1.09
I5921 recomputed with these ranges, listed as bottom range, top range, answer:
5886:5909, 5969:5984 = 1.27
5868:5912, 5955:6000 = 1.16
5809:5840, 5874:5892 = 0.93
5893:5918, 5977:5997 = 1.16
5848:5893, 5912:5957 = 1.05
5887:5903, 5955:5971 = 1.29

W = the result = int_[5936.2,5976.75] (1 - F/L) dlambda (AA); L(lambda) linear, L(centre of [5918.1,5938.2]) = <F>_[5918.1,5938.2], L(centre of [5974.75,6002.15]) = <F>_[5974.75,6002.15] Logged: 1.72 AA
